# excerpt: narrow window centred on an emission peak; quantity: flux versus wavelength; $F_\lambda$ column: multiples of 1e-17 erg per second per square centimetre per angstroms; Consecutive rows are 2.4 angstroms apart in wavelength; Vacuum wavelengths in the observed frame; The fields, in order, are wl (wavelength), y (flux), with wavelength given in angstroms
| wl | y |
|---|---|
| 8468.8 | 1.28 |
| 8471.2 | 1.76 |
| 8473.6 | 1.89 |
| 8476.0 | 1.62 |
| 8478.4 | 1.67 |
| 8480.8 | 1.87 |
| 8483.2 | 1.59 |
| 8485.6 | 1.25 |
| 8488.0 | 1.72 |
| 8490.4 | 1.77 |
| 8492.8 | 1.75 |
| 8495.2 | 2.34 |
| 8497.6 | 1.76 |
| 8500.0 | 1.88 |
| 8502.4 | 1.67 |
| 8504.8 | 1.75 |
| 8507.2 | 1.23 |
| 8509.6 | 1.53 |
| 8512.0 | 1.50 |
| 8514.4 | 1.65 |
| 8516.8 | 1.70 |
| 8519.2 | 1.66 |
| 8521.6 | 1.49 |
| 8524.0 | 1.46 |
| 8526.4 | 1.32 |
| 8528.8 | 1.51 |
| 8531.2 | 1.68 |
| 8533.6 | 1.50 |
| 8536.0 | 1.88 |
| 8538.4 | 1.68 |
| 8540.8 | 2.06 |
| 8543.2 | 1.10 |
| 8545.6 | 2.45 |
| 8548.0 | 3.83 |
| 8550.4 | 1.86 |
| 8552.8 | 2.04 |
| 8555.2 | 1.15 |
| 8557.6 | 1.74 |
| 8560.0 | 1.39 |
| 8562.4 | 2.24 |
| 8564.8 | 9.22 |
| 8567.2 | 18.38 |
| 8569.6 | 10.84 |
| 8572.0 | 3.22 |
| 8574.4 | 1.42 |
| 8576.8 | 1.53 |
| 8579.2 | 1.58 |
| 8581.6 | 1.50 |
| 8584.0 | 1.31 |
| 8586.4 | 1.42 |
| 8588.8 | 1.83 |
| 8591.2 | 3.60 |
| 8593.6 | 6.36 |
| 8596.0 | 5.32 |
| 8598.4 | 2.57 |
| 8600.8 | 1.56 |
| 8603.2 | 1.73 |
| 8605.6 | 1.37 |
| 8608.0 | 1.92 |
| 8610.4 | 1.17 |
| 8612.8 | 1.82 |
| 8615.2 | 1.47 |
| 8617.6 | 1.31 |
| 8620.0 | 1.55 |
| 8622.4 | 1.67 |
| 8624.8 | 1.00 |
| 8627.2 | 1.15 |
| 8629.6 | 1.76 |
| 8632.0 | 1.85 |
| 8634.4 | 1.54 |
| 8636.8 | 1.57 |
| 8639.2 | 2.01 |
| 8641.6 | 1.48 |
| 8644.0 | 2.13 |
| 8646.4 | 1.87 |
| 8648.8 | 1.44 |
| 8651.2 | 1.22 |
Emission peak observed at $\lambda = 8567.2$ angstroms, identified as H-alpha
